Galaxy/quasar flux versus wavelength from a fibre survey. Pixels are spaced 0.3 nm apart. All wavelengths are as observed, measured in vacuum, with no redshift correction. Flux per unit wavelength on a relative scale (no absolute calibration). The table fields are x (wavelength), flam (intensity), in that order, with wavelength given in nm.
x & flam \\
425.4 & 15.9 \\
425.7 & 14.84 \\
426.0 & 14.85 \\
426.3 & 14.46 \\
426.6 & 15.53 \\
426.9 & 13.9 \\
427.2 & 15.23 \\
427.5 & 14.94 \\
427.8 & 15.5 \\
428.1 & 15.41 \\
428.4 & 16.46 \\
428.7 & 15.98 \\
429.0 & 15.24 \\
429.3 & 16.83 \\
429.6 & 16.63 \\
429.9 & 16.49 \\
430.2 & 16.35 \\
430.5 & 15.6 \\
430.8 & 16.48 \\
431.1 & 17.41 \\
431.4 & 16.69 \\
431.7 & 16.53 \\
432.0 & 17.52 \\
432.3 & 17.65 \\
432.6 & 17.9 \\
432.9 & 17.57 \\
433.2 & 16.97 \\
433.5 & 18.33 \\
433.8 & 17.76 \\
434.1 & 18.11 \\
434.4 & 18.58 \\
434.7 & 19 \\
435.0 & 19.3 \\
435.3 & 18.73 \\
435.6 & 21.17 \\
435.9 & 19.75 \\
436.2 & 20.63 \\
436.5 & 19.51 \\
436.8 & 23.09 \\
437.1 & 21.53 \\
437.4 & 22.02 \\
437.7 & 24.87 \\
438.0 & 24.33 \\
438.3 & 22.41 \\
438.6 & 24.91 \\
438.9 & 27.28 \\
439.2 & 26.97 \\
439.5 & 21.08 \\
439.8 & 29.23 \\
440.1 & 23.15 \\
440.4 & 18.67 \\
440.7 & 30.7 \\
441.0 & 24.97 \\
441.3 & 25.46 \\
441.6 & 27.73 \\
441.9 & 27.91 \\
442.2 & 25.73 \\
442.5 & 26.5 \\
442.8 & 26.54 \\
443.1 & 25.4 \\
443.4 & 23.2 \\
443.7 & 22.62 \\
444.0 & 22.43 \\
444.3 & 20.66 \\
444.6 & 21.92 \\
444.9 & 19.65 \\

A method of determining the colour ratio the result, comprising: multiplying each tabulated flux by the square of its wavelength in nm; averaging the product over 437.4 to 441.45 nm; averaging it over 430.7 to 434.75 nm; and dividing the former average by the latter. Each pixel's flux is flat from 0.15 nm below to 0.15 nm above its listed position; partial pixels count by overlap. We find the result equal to 1.5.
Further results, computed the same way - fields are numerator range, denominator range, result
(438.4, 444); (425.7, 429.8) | 1.74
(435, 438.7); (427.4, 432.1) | 1.38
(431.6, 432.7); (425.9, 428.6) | 1.18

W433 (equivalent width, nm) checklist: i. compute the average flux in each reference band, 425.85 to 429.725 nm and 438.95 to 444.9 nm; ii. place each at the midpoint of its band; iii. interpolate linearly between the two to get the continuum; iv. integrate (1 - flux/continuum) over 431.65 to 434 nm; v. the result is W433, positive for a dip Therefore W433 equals 0.14 nm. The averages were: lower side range 15.5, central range 17.6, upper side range 24.7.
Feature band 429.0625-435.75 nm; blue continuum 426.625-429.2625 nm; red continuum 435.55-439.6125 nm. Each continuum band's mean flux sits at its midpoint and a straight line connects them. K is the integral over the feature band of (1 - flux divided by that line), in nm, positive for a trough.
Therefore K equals 0.44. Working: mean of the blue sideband 15.4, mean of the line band 17.6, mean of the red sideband 22.9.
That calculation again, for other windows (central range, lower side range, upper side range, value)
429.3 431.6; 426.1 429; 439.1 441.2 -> 0.12 nm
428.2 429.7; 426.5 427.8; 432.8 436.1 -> -0.03 nm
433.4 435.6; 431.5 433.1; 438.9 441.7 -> 0.10 nm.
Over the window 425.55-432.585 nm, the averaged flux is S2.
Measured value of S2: 16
